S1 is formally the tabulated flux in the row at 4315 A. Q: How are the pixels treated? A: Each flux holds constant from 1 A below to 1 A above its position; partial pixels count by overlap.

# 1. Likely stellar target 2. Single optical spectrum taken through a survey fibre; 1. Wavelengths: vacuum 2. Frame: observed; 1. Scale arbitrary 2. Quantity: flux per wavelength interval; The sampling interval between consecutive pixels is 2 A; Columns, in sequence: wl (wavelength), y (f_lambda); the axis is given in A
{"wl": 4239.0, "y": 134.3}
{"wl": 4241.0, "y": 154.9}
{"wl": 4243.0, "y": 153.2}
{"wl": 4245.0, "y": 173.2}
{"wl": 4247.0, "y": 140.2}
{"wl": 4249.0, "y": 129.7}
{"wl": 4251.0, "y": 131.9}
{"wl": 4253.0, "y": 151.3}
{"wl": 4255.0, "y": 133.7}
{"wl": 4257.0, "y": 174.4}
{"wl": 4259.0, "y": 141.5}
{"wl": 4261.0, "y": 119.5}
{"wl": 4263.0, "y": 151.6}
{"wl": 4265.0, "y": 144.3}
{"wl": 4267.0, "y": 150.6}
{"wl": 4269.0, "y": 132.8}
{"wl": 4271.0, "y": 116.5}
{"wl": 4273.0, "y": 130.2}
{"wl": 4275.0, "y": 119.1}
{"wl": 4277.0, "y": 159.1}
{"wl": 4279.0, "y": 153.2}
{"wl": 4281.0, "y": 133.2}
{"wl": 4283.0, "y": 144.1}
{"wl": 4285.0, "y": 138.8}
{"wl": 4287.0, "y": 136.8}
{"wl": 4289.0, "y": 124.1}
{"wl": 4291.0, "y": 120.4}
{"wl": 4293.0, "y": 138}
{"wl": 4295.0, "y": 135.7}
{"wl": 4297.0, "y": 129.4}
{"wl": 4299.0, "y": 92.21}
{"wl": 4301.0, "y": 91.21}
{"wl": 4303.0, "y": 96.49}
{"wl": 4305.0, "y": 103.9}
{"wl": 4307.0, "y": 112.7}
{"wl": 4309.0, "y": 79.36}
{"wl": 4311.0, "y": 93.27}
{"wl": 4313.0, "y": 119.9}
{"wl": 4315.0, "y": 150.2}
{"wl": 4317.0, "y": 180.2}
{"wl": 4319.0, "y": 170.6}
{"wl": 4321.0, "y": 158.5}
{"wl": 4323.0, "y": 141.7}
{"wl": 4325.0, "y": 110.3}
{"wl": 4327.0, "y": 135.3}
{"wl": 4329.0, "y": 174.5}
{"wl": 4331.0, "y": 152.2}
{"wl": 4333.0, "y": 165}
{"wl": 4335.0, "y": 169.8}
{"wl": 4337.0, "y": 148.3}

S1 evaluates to 150.2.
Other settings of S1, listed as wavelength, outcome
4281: 133.2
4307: 112.7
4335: 169.8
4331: 152.2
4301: 91.21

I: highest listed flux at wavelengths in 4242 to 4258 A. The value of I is 174.4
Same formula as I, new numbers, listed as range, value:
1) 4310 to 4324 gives 180.2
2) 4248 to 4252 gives 131.9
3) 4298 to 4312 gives 112.7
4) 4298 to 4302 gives 92.21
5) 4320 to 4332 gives 174.5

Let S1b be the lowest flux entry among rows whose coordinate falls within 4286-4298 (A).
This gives 120.4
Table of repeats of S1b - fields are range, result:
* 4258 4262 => 119.5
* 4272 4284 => 119.1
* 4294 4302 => 91.21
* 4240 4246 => 153.2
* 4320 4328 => 110.3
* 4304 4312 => 79.36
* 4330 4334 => 152.2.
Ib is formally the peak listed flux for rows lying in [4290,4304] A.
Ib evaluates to 138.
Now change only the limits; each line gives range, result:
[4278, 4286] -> 153.2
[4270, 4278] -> 159.1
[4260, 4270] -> 151.6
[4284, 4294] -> 138.8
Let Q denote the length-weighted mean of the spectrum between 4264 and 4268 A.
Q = 147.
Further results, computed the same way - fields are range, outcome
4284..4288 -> 138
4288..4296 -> 130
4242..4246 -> 163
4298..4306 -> 96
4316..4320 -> 175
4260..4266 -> 138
